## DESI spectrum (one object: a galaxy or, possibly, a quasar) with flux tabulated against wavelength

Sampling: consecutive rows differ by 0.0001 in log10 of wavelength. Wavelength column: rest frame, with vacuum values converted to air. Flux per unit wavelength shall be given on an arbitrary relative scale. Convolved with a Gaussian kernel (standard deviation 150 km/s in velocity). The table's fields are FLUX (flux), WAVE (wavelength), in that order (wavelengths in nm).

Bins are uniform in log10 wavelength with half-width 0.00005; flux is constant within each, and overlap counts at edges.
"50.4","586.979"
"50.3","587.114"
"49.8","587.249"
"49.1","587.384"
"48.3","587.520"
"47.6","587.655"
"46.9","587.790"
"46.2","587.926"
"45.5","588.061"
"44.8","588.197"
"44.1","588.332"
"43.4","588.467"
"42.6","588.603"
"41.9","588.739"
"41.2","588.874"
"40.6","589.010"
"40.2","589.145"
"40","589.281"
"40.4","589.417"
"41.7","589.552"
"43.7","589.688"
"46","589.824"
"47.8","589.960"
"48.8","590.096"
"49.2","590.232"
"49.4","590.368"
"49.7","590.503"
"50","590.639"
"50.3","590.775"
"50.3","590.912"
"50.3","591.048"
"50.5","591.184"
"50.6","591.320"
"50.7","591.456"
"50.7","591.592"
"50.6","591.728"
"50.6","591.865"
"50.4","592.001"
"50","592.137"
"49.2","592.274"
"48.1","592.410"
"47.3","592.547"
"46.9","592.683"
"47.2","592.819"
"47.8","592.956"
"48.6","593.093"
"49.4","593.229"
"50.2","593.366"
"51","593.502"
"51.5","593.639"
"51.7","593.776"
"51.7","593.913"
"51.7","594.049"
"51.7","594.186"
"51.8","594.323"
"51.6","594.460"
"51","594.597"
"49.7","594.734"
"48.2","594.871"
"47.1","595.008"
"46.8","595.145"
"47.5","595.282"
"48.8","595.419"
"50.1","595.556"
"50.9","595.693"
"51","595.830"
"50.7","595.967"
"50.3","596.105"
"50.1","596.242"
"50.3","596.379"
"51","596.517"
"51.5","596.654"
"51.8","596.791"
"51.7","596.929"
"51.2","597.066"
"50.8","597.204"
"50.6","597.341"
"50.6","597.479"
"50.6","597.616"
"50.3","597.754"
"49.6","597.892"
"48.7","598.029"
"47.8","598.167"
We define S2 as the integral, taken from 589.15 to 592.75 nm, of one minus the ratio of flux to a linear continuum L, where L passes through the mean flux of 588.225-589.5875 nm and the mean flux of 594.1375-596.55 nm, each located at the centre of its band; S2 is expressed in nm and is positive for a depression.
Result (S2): -0.30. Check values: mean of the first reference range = 41.7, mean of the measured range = 48.1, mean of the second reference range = 49.9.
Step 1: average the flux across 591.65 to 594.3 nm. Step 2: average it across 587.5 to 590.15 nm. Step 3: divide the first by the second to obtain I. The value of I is 1.13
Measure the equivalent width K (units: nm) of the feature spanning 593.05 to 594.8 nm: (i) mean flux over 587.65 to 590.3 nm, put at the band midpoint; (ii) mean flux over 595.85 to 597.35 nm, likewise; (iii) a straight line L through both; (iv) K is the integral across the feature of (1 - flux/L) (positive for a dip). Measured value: -0.09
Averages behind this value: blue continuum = 44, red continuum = 50.9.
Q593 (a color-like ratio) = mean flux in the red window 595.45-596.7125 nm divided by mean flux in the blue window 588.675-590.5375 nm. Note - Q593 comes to 1.14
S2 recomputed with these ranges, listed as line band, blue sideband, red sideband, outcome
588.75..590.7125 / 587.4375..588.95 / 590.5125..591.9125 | 0.12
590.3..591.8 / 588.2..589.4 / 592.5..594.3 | -0.15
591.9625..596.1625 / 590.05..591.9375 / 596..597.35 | 0.08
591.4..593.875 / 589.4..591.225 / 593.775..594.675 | 0.02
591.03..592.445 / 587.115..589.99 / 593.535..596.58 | -0.09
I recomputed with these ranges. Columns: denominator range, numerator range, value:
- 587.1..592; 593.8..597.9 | 1.08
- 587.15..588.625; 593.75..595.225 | 1.08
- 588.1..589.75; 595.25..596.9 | 1.20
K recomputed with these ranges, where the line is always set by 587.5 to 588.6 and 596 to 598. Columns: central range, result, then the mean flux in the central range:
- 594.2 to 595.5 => 0.005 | 49.3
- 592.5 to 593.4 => 0.004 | 48.2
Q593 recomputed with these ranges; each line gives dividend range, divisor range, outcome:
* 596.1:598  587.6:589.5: 1.17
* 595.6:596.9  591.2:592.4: 1.01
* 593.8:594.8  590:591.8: 1.03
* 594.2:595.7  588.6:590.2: 1.15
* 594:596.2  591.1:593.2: 1.01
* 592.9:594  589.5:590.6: 1.07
